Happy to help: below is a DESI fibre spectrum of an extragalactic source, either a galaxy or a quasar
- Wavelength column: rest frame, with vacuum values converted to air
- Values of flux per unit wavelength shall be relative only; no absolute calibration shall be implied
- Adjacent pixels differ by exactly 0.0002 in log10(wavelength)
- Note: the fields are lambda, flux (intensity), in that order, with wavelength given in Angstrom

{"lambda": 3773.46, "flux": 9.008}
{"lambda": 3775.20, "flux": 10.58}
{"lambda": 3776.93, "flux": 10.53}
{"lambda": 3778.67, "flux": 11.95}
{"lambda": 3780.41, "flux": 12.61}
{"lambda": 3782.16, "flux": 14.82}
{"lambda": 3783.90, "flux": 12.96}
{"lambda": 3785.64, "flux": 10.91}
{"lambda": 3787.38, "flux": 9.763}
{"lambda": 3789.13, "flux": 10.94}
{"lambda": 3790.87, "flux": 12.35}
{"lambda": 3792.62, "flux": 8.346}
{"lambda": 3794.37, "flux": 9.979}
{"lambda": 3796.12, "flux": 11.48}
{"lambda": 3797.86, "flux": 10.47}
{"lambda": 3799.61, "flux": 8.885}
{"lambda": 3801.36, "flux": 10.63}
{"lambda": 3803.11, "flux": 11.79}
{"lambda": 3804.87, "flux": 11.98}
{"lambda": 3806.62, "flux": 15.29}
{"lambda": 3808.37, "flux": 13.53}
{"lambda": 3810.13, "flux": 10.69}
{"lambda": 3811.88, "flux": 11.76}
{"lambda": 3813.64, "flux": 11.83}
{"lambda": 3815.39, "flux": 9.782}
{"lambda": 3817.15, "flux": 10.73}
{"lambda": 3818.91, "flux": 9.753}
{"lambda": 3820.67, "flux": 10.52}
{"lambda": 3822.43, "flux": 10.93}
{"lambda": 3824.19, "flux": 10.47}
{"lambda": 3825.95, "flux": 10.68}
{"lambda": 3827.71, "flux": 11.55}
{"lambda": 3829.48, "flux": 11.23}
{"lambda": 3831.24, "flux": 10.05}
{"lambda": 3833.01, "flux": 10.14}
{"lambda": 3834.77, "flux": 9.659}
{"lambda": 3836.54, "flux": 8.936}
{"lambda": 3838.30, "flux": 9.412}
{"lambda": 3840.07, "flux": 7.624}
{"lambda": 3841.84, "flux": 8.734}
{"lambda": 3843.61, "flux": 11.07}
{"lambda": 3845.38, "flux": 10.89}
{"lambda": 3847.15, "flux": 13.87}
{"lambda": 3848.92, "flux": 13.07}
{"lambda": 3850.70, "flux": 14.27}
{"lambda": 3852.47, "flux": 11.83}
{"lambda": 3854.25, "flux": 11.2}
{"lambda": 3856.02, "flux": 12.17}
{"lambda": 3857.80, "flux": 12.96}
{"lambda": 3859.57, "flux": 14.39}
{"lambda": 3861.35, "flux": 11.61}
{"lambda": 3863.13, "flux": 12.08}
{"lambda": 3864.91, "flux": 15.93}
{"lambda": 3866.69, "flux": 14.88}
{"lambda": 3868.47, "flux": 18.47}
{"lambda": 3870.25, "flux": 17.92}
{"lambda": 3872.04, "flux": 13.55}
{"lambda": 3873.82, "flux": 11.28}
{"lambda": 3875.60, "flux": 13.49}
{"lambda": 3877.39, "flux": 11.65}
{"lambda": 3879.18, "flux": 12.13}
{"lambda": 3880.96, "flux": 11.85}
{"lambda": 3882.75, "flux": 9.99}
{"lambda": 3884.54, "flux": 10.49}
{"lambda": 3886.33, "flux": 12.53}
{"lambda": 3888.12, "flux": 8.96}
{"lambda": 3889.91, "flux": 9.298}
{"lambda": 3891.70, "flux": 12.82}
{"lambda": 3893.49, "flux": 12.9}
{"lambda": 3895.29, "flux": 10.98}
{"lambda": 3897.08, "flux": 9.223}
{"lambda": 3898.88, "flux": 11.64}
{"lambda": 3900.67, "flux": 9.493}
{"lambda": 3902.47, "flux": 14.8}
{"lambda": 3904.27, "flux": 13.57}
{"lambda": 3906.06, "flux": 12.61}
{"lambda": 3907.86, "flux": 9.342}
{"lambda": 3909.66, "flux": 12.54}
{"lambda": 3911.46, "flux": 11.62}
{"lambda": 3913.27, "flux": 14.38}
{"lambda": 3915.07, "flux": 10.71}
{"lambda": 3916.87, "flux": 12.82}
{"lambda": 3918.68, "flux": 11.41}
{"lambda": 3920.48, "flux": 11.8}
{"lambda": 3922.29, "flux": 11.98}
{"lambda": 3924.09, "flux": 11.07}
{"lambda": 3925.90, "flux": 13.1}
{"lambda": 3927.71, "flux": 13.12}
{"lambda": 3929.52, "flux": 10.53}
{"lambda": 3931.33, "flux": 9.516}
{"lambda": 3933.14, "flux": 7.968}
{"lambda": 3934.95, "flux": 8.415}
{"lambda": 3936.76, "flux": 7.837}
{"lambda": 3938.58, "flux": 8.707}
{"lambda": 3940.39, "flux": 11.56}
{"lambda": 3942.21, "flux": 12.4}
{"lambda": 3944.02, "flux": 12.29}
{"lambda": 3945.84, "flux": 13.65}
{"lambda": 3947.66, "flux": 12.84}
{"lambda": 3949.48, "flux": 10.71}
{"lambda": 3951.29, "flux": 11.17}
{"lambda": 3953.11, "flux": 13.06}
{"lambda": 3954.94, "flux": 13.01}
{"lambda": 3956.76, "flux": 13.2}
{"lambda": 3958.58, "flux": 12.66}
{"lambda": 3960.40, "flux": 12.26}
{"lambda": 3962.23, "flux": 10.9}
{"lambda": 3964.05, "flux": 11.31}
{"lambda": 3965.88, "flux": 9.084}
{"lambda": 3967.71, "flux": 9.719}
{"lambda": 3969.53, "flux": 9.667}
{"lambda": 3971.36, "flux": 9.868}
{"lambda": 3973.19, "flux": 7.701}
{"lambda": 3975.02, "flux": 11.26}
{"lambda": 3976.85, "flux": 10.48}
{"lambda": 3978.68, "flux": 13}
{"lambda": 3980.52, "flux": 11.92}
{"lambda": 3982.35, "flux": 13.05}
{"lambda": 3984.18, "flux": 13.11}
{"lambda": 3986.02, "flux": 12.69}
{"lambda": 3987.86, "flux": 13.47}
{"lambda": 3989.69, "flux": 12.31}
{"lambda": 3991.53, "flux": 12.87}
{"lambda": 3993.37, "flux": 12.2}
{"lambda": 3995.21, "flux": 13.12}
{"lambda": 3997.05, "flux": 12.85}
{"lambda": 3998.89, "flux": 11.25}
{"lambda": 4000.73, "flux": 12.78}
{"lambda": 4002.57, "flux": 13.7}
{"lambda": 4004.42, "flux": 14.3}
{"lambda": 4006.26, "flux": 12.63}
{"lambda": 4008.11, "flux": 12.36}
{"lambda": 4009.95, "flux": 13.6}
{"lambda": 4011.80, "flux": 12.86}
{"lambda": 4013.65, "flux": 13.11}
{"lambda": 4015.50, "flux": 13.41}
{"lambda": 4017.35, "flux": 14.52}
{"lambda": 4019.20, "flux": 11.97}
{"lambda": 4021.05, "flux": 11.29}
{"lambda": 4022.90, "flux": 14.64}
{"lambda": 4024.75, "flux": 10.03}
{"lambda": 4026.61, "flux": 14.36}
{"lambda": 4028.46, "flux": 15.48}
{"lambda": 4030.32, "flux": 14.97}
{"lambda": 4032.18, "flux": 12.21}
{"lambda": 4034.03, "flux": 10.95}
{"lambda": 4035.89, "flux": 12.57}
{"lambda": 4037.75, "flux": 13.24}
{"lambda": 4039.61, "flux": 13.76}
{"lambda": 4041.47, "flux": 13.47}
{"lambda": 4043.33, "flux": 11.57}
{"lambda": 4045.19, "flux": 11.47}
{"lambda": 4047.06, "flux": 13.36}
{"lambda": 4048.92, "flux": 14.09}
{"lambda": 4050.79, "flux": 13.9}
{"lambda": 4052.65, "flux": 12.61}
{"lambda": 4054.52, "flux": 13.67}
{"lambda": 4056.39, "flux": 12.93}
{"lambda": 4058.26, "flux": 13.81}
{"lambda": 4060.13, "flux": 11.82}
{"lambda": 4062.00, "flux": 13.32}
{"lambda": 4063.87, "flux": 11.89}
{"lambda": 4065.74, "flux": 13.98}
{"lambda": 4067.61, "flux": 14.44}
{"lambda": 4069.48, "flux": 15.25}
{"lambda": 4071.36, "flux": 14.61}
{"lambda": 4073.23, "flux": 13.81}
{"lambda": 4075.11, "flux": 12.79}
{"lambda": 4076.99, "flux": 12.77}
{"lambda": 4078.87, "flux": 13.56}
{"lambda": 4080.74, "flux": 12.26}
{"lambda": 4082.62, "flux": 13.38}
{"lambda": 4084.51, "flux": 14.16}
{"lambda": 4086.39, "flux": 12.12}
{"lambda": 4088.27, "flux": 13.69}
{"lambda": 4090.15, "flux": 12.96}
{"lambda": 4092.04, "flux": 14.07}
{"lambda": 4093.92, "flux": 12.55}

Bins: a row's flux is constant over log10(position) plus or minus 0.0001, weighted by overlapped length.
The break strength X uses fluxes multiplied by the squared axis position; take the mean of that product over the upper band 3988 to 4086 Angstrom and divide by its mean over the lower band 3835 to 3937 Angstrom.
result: 1.2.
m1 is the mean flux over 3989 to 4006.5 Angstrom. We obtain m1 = 12.8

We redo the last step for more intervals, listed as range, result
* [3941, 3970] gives 11.8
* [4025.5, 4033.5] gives 14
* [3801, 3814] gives 12.3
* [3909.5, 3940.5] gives 11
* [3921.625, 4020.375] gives 11.8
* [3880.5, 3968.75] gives 11.4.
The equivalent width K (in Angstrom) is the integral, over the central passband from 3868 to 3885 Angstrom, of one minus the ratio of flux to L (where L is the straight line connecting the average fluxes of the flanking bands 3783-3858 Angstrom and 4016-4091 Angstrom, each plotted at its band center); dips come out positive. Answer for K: -2.2 Angstrom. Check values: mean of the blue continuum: 11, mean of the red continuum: 13.2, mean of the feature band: 13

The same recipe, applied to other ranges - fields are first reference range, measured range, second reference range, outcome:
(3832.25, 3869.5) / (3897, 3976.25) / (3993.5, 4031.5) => 8.4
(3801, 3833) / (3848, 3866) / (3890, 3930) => -2.2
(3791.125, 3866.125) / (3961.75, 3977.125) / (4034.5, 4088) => 3.1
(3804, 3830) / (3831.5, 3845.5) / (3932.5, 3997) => 2.3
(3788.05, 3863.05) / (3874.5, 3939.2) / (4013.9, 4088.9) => 3.3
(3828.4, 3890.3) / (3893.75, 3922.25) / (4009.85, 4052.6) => 1.0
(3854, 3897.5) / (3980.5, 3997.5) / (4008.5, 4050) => 0.1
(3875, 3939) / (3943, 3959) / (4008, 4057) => -0.8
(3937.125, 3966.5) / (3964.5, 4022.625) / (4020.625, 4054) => 1.1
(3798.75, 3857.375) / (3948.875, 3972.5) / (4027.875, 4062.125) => 2.0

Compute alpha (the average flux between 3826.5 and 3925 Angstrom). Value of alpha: 11.9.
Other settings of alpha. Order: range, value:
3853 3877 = 13.8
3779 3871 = 11.7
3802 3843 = 10.7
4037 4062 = 13.1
